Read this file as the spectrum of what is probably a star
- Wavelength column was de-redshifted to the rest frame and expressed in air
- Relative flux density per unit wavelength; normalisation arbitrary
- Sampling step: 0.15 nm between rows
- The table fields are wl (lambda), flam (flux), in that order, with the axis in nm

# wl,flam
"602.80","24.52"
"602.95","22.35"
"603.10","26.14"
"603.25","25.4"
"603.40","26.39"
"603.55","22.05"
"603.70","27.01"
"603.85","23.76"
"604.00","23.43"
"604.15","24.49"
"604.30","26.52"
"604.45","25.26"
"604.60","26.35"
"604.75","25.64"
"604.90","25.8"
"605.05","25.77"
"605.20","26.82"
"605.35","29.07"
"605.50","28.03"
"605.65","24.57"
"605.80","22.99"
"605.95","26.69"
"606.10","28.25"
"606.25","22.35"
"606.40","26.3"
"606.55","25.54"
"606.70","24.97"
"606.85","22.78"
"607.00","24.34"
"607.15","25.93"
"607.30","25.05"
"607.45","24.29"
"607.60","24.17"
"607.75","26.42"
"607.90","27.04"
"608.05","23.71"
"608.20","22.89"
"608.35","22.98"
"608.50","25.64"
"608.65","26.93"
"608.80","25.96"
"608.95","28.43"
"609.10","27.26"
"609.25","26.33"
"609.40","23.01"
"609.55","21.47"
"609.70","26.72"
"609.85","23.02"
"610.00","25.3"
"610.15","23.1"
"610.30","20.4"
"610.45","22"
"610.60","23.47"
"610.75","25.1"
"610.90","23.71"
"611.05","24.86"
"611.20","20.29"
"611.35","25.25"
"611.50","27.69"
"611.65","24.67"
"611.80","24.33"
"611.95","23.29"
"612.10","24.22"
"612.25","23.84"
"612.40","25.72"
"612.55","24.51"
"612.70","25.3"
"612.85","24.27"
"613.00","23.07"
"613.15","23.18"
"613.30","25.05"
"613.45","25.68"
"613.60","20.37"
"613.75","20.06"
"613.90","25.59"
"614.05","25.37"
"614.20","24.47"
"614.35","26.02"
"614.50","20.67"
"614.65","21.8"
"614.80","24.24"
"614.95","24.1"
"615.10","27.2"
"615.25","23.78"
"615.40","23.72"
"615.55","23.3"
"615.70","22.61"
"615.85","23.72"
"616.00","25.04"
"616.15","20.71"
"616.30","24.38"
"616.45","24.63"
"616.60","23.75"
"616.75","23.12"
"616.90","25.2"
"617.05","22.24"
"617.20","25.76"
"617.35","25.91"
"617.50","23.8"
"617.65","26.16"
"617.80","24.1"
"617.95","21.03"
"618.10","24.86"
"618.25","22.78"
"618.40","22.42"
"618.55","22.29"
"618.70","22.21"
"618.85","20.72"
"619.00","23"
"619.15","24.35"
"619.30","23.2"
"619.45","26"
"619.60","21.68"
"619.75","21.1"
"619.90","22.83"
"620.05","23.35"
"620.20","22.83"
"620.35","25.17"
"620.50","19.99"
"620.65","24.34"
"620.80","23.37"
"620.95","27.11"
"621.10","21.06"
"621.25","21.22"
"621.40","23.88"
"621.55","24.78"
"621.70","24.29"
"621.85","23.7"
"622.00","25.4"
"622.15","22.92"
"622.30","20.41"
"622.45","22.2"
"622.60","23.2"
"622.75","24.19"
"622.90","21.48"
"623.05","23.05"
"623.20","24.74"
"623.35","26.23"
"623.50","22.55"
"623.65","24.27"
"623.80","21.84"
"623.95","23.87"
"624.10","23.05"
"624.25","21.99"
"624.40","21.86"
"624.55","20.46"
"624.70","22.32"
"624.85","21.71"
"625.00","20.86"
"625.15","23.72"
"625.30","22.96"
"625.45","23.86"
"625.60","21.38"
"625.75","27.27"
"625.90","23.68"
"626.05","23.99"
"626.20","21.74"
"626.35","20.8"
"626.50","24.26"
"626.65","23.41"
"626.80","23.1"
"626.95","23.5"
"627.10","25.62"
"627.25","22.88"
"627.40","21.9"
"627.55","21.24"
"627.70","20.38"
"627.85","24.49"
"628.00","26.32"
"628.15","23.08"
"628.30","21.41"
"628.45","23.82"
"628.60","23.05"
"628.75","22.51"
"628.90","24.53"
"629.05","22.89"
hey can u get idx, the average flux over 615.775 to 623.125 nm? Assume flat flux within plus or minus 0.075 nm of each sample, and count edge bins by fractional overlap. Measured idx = 23.4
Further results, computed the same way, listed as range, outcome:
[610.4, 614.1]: 24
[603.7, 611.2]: 25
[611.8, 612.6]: 24.3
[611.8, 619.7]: 23.7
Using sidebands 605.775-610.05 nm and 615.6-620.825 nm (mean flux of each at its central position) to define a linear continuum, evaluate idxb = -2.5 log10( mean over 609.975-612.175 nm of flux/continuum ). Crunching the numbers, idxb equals 0.03 mag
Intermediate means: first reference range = 25.1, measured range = 23.8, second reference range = 23.4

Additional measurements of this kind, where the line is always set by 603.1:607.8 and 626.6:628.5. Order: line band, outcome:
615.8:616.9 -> 0.02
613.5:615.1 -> 0.04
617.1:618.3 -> -0.01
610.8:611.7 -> 0.02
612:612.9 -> 0.00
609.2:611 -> 0.06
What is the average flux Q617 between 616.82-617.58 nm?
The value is 24.6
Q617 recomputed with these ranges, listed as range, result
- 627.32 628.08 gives 22.9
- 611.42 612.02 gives 25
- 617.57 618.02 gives 23.8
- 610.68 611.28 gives 23.5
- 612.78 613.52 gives 24.2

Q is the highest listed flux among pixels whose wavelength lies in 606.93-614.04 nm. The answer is 28.43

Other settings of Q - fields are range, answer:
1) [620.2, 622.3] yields 27.11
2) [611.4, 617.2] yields 27.69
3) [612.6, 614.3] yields 25.68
